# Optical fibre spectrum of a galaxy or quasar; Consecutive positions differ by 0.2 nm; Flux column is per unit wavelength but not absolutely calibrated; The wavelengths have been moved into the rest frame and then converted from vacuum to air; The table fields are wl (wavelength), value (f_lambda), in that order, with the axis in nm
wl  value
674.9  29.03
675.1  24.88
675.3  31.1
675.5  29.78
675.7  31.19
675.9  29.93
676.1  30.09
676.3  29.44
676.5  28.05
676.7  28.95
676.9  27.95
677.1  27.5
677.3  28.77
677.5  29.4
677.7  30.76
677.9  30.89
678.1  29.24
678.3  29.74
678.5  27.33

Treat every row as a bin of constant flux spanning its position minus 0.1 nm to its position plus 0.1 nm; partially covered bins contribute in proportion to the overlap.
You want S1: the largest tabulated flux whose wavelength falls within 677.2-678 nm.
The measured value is 30.89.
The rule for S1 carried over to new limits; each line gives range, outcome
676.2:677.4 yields 29.44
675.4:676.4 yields 31.19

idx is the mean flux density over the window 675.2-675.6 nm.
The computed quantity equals 30.4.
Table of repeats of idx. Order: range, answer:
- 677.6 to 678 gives 30.8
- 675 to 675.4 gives 28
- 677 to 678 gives 29.5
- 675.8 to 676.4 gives 29.8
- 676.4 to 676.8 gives 28.5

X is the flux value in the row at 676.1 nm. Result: 30.09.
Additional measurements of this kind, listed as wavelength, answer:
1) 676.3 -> 29.44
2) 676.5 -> 28.05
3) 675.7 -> 31.19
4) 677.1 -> 27.5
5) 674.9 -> 29.03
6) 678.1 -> 29.24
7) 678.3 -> 29.74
